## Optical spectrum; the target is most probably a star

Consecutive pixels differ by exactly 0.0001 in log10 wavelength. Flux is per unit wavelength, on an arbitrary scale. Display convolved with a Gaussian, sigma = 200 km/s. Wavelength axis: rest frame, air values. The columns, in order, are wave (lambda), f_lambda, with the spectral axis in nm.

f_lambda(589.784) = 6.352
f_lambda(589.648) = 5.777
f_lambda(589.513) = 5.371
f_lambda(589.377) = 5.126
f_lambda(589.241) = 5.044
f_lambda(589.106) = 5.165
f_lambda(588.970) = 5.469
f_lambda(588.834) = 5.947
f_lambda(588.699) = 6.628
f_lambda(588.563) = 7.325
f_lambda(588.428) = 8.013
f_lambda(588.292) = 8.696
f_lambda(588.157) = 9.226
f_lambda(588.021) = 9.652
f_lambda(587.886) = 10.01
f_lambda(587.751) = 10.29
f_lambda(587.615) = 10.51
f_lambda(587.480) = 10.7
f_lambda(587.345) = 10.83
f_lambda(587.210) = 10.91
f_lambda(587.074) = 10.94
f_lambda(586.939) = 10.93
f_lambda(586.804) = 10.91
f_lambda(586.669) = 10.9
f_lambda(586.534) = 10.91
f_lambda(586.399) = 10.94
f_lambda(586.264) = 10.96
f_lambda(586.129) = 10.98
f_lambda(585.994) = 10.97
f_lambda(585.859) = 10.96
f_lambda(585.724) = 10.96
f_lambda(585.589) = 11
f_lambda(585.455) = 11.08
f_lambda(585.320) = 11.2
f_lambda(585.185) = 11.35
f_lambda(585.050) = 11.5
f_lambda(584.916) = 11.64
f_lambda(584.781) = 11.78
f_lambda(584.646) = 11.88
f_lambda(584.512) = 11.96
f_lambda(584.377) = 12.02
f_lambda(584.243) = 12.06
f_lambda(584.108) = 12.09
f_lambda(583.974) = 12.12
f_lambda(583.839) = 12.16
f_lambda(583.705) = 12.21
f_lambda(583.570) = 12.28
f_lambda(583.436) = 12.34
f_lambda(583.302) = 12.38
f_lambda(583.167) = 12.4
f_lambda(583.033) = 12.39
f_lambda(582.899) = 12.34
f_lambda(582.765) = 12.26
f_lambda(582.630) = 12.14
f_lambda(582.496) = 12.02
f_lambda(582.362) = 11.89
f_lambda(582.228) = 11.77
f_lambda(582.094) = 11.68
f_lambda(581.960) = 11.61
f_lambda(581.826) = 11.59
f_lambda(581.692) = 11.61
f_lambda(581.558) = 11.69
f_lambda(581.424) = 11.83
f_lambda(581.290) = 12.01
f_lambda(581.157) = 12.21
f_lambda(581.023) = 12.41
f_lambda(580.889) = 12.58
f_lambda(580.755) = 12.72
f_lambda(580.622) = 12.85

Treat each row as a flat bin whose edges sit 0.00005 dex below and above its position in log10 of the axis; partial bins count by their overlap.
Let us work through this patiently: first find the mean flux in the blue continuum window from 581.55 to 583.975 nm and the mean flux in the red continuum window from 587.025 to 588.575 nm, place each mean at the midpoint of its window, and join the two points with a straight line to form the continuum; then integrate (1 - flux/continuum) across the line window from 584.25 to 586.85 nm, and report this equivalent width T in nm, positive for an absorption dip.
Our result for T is -0.110 nm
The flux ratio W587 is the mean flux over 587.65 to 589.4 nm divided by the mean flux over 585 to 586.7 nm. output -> 0.7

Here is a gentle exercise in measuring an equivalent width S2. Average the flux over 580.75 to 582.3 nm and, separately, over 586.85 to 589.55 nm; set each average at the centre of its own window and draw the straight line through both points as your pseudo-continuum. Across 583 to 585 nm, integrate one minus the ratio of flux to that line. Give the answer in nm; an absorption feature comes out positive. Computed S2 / -0.28 nm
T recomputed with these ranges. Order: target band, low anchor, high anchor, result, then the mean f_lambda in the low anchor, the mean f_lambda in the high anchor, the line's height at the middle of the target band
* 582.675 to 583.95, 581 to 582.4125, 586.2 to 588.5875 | -0.104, 11.8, 10.2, 11.4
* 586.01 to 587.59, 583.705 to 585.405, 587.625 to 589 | -0.195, 11.8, 8.3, 9.71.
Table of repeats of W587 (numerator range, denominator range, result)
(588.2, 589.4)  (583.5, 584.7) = 0.54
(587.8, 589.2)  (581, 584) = 0.63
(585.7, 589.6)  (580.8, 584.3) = 0.75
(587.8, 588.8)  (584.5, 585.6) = 0.74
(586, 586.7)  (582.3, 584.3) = 0.90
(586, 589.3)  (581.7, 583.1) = 0.78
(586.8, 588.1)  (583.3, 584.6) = 0.87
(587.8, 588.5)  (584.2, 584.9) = 0.77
